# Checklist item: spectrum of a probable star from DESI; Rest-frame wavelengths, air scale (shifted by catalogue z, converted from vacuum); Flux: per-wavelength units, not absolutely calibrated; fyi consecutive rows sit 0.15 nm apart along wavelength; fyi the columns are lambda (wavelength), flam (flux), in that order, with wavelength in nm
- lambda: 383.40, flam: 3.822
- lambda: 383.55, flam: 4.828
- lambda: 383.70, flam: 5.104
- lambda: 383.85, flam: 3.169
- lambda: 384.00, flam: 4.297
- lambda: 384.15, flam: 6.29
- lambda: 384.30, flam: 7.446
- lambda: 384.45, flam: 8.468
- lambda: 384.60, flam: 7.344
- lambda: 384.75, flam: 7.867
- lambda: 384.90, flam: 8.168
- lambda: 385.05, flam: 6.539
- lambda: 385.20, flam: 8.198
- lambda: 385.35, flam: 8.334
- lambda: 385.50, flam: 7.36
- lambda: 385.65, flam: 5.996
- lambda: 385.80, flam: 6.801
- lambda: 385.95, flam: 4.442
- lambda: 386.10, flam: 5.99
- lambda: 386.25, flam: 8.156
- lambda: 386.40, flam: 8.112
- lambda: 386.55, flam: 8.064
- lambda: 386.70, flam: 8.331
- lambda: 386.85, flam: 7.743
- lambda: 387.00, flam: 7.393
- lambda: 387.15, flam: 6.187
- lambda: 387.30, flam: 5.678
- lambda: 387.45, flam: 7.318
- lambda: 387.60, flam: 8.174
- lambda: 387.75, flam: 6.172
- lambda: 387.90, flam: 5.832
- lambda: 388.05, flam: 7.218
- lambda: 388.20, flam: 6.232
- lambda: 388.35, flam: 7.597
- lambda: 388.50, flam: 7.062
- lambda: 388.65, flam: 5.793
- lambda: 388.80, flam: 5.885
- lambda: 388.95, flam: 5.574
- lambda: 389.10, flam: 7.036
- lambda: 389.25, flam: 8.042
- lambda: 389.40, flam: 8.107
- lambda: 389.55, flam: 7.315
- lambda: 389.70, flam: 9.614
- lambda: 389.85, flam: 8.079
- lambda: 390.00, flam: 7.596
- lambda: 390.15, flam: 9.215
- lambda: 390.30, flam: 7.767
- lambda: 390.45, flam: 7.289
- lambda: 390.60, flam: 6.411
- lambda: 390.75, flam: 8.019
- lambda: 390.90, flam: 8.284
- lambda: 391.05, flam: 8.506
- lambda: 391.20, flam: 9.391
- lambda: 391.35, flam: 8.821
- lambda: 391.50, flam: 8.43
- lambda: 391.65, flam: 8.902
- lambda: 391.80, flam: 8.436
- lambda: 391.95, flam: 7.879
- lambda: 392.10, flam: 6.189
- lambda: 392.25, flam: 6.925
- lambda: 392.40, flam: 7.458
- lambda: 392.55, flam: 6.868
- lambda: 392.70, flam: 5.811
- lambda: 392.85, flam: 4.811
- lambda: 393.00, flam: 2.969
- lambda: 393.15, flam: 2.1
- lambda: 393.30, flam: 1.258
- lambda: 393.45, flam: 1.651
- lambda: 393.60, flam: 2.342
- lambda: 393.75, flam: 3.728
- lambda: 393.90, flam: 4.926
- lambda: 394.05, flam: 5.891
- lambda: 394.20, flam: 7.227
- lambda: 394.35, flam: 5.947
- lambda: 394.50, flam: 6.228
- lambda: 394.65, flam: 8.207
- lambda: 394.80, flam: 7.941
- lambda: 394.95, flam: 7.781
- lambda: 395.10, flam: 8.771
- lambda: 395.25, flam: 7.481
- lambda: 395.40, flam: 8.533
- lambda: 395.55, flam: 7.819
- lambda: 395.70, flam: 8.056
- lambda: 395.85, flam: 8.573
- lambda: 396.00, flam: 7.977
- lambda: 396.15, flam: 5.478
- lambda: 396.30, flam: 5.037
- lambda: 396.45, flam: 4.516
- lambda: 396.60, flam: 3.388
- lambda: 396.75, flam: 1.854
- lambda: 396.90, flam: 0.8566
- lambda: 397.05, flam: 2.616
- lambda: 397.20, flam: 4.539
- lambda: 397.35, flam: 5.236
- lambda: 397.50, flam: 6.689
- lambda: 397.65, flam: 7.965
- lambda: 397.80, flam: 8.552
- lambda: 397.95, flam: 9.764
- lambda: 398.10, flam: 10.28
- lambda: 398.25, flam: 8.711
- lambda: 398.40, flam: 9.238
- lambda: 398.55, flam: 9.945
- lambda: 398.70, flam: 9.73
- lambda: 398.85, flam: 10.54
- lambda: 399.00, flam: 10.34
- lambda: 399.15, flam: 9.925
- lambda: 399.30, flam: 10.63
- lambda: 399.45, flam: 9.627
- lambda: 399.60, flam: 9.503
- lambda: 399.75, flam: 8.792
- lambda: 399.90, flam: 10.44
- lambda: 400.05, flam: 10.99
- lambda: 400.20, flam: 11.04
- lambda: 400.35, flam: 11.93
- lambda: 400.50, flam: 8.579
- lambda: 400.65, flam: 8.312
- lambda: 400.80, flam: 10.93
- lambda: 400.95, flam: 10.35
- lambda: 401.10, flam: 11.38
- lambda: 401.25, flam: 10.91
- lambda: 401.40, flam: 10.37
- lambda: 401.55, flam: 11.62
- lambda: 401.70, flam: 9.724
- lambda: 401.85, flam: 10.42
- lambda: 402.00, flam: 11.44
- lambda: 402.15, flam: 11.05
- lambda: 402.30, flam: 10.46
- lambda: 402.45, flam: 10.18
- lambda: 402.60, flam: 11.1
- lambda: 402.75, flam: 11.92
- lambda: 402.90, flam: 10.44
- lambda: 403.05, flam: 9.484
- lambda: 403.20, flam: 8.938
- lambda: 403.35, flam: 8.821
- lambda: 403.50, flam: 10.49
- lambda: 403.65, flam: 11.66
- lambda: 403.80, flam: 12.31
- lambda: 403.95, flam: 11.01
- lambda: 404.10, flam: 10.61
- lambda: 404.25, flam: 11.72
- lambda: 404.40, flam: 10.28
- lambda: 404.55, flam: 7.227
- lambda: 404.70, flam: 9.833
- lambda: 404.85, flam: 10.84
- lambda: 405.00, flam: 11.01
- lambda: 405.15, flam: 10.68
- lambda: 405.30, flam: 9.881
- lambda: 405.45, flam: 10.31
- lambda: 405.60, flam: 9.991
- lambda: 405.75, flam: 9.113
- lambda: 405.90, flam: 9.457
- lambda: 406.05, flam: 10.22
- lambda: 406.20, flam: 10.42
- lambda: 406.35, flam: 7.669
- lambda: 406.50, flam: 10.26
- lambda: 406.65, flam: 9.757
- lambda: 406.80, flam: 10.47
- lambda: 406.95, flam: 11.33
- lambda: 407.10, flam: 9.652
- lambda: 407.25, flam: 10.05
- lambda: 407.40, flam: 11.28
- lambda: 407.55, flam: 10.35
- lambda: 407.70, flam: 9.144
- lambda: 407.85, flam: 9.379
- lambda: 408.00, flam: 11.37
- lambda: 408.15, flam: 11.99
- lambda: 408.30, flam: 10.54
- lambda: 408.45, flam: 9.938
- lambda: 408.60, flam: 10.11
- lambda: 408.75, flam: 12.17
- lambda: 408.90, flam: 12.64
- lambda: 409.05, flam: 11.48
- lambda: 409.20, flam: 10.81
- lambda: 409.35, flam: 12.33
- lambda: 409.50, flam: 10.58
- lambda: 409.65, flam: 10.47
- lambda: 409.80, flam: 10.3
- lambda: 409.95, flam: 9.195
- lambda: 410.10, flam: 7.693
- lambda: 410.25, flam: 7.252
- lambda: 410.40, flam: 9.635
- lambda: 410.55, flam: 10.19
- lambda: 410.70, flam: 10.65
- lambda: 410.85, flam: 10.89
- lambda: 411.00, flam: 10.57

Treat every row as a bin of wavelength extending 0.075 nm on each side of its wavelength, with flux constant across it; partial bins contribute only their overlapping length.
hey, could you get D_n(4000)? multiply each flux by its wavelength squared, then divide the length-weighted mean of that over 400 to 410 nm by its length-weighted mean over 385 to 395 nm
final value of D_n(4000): 1.7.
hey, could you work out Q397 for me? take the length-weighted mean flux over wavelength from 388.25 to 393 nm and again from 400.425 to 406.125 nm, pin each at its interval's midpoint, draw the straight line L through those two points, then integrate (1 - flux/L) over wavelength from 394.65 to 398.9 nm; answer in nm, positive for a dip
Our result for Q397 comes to 0.861 nm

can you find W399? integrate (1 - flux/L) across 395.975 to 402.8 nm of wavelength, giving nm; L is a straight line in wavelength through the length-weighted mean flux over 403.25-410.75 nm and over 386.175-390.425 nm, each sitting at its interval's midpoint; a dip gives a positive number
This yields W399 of 0.26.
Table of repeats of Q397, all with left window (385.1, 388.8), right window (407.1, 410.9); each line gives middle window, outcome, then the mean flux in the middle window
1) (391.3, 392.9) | 0.09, 7.34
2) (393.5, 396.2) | 0.47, 6.79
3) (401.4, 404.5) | -0.39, 10.6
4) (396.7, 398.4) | 0.46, 6.3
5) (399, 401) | -0.24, 10.1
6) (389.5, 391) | -0.10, 7.98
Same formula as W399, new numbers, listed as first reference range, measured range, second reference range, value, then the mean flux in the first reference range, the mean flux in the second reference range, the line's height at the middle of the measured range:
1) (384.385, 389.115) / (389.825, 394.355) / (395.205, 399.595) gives 0.50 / 7.03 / 7.41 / 7.22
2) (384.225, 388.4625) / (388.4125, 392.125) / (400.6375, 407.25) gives 0.06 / 7.18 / 10.3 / 7.89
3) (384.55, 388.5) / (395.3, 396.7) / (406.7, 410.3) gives 0.33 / 7.12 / 10.5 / 8.56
